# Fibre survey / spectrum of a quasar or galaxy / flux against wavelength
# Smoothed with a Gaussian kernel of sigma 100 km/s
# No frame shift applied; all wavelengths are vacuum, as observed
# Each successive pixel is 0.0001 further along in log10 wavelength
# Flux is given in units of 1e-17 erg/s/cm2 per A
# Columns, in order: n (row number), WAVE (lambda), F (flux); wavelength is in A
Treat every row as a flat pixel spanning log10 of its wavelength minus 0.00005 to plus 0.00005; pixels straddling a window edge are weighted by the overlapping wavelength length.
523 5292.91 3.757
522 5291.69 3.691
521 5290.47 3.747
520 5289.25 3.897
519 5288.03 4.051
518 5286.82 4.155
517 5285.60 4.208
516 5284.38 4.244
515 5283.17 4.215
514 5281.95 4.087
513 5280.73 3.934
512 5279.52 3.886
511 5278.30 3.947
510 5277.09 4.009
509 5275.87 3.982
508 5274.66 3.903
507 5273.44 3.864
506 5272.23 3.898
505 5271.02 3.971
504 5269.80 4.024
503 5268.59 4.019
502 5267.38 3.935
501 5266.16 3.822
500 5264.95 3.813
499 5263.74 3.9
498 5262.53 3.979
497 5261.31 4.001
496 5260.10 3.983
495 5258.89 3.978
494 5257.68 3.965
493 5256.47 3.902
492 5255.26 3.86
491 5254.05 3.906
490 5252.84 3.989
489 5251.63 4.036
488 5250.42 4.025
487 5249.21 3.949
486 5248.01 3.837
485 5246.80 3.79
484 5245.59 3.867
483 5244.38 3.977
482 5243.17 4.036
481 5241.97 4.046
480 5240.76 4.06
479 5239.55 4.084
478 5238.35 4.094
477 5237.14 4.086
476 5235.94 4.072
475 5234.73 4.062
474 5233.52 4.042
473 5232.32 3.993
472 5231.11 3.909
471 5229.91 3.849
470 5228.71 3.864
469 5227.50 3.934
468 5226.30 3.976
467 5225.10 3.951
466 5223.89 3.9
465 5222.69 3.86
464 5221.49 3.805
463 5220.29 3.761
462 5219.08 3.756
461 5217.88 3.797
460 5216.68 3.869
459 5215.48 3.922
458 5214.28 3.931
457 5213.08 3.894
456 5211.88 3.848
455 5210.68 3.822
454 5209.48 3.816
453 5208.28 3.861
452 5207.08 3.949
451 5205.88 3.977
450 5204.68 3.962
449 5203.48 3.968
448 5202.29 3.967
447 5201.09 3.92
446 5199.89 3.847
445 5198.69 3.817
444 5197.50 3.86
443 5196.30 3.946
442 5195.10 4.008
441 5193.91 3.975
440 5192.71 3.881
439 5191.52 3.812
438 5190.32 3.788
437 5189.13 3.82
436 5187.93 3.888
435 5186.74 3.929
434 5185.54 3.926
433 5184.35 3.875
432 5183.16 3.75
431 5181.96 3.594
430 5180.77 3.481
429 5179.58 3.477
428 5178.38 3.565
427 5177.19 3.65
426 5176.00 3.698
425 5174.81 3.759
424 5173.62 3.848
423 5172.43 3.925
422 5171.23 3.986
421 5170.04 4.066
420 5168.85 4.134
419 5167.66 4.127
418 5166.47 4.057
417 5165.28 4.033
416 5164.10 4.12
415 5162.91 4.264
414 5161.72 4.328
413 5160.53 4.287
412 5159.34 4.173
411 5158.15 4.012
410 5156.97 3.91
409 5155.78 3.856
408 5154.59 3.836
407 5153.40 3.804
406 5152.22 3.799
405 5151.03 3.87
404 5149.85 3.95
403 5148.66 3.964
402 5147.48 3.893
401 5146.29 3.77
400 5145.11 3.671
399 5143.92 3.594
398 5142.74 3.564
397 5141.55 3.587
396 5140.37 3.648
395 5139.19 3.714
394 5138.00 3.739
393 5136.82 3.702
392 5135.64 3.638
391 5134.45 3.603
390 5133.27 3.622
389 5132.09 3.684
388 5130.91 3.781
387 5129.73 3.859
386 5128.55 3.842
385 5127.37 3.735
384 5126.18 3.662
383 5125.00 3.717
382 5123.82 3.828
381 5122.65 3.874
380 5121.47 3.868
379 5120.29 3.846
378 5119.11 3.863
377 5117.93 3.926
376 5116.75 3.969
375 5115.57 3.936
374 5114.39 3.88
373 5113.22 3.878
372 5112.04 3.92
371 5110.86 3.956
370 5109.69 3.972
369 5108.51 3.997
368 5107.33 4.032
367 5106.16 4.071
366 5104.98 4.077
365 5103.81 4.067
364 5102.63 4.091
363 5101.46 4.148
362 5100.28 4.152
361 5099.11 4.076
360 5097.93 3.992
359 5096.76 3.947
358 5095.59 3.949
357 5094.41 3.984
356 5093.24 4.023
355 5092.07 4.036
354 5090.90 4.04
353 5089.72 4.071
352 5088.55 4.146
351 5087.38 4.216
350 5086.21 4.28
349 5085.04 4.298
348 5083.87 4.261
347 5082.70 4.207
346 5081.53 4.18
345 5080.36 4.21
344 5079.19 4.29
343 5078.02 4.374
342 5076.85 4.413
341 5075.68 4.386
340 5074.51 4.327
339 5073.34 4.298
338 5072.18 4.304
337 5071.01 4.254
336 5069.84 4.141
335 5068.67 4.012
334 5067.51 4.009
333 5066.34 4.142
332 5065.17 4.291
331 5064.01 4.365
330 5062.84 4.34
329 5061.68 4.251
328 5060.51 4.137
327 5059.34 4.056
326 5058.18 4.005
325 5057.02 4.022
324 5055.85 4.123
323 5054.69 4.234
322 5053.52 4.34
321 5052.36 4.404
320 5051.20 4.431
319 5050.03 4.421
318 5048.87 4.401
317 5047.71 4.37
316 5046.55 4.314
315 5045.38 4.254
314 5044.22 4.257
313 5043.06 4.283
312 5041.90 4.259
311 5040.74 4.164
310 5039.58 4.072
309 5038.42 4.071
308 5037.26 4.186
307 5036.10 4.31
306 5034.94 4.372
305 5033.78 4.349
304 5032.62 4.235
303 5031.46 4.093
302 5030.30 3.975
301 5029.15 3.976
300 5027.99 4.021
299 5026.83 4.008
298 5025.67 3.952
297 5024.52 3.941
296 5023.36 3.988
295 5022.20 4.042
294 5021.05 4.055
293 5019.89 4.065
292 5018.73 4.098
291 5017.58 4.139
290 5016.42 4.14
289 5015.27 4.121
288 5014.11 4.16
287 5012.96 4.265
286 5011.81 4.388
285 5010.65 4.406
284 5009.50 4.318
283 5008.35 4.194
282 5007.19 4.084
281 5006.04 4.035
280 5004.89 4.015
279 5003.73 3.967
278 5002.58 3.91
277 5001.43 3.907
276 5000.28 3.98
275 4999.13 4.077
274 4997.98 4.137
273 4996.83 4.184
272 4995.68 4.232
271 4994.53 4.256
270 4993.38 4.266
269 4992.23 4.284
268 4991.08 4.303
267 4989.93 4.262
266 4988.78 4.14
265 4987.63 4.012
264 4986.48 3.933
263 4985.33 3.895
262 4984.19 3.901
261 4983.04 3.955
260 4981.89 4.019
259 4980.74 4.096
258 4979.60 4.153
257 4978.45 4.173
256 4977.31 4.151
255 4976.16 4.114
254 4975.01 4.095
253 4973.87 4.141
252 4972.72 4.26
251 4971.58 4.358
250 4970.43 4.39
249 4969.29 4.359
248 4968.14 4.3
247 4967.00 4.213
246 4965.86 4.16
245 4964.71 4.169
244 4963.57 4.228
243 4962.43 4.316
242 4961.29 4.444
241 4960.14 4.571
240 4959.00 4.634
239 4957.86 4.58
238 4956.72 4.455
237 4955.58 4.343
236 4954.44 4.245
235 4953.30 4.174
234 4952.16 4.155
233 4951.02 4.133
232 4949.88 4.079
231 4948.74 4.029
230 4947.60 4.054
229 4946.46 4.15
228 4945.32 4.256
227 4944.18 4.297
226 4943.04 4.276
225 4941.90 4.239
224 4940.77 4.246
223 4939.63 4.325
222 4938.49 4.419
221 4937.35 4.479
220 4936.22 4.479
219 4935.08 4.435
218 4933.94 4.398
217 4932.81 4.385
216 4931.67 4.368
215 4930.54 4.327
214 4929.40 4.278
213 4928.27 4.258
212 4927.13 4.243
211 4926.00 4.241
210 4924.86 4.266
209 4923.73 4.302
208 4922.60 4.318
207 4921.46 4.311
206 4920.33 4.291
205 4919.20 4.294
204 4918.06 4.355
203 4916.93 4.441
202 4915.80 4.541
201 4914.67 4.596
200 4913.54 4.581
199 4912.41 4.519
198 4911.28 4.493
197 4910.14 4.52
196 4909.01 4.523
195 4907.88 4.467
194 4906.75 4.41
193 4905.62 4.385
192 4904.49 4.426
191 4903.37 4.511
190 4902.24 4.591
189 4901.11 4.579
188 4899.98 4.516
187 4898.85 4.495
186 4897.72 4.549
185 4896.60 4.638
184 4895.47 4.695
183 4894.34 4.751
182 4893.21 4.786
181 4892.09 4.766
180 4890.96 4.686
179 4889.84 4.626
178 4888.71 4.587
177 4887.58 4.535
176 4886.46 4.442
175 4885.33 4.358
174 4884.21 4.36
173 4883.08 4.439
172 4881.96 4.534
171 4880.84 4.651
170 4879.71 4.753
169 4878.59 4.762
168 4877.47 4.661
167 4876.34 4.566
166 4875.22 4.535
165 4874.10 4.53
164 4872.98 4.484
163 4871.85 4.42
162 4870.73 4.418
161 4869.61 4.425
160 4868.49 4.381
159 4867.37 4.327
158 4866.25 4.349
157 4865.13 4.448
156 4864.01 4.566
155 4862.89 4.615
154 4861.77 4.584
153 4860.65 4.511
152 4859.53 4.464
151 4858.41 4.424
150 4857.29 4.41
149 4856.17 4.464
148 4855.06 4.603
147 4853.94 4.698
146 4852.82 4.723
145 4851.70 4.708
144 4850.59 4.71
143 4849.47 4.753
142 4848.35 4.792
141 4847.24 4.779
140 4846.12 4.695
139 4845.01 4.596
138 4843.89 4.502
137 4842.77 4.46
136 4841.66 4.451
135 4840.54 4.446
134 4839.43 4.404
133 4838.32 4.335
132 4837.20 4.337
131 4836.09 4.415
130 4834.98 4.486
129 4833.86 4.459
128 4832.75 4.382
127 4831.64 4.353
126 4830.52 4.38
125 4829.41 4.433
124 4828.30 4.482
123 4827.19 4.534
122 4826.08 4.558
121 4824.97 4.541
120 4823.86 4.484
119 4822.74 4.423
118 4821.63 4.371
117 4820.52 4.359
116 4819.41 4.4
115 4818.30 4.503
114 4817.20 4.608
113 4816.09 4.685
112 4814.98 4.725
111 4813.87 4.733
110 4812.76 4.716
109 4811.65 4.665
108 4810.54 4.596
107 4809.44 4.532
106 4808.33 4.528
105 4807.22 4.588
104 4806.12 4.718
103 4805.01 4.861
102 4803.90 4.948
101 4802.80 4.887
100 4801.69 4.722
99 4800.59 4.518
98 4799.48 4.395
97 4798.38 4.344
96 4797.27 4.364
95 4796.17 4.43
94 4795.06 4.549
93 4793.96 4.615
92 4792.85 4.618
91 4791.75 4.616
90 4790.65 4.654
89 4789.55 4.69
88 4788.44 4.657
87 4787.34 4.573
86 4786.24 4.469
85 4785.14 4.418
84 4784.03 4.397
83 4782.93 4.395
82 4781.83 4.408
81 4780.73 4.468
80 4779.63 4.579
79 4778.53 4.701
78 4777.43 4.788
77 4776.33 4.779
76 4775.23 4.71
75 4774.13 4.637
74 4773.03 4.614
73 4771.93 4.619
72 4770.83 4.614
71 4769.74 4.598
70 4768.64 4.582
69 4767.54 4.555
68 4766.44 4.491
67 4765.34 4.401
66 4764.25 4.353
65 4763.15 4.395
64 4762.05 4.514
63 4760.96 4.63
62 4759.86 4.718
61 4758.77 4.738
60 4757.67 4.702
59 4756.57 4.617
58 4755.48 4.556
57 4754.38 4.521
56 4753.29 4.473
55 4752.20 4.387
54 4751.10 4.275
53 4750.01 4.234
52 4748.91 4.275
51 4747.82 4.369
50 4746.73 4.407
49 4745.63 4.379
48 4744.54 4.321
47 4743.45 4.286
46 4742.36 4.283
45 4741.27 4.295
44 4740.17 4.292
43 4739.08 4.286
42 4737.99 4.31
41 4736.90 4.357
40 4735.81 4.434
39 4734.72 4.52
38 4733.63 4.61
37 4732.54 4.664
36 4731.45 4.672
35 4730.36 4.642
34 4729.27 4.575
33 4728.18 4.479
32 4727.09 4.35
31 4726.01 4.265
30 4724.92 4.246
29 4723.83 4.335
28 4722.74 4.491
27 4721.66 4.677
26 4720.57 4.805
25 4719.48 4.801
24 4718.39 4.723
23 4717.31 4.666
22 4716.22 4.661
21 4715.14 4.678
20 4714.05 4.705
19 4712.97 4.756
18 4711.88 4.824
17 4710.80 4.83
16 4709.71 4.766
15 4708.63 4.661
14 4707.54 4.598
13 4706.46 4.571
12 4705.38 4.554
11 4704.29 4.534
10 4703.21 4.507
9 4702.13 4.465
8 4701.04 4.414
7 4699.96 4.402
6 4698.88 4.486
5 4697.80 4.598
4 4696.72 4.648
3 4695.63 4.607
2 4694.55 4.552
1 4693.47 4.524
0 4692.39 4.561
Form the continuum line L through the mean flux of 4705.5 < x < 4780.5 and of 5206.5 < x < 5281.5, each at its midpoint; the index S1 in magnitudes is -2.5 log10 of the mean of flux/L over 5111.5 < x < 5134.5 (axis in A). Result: 0.07 mag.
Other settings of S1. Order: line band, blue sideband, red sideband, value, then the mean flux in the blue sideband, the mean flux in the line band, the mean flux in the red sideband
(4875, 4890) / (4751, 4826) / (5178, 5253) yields -0.03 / 4.57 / 4.55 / 3.9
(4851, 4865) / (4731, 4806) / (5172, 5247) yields -0.04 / 4.52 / 4.56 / 3.88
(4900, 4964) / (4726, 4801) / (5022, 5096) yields -0.01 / 4.5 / 4.36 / 4.19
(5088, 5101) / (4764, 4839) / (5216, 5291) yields 0.03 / 4.55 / 4.04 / 3.96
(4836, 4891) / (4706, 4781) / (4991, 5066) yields -0.04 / 4.54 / 4.53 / 4.17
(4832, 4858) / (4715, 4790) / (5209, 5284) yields -0.03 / 4.51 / 4.55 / 3.94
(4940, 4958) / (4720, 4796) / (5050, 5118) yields 0.02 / 4.51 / 4.23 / 4.14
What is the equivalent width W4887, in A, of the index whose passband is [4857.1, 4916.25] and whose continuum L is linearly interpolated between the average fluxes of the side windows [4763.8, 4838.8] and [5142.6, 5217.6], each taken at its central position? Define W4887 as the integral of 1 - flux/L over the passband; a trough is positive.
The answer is -1.8 A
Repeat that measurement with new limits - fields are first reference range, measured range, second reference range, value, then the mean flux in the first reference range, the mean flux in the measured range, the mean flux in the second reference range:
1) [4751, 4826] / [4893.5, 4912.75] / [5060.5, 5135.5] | -0.71 A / 4.57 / 4.54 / 4.04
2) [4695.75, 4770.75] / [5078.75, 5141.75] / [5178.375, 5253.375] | 1.36 A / 4.52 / 3.95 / 3.9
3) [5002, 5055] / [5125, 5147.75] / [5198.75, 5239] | 1.86 A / 4.18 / 3.7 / 3.92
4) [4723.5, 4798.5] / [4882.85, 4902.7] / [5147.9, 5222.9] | -1.25 A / 4.5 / 4.58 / 3.9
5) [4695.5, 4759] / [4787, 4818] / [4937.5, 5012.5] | -1.45 A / 4.52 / 4.63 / 4.2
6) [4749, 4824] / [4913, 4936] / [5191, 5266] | 0.01 A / 4.56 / 4.36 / 3.93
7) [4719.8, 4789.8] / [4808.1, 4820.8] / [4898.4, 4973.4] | -0.41 A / 4.5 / 4.6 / 4.35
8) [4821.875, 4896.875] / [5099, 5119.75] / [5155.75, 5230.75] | 0.31 A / 4.53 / 4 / 3.9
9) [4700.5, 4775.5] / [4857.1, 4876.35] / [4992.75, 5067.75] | -0.44 A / 4.52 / 4.47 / 4.17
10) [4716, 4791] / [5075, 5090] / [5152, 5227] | -0.79 A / 4.51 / 4.26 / 3.9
